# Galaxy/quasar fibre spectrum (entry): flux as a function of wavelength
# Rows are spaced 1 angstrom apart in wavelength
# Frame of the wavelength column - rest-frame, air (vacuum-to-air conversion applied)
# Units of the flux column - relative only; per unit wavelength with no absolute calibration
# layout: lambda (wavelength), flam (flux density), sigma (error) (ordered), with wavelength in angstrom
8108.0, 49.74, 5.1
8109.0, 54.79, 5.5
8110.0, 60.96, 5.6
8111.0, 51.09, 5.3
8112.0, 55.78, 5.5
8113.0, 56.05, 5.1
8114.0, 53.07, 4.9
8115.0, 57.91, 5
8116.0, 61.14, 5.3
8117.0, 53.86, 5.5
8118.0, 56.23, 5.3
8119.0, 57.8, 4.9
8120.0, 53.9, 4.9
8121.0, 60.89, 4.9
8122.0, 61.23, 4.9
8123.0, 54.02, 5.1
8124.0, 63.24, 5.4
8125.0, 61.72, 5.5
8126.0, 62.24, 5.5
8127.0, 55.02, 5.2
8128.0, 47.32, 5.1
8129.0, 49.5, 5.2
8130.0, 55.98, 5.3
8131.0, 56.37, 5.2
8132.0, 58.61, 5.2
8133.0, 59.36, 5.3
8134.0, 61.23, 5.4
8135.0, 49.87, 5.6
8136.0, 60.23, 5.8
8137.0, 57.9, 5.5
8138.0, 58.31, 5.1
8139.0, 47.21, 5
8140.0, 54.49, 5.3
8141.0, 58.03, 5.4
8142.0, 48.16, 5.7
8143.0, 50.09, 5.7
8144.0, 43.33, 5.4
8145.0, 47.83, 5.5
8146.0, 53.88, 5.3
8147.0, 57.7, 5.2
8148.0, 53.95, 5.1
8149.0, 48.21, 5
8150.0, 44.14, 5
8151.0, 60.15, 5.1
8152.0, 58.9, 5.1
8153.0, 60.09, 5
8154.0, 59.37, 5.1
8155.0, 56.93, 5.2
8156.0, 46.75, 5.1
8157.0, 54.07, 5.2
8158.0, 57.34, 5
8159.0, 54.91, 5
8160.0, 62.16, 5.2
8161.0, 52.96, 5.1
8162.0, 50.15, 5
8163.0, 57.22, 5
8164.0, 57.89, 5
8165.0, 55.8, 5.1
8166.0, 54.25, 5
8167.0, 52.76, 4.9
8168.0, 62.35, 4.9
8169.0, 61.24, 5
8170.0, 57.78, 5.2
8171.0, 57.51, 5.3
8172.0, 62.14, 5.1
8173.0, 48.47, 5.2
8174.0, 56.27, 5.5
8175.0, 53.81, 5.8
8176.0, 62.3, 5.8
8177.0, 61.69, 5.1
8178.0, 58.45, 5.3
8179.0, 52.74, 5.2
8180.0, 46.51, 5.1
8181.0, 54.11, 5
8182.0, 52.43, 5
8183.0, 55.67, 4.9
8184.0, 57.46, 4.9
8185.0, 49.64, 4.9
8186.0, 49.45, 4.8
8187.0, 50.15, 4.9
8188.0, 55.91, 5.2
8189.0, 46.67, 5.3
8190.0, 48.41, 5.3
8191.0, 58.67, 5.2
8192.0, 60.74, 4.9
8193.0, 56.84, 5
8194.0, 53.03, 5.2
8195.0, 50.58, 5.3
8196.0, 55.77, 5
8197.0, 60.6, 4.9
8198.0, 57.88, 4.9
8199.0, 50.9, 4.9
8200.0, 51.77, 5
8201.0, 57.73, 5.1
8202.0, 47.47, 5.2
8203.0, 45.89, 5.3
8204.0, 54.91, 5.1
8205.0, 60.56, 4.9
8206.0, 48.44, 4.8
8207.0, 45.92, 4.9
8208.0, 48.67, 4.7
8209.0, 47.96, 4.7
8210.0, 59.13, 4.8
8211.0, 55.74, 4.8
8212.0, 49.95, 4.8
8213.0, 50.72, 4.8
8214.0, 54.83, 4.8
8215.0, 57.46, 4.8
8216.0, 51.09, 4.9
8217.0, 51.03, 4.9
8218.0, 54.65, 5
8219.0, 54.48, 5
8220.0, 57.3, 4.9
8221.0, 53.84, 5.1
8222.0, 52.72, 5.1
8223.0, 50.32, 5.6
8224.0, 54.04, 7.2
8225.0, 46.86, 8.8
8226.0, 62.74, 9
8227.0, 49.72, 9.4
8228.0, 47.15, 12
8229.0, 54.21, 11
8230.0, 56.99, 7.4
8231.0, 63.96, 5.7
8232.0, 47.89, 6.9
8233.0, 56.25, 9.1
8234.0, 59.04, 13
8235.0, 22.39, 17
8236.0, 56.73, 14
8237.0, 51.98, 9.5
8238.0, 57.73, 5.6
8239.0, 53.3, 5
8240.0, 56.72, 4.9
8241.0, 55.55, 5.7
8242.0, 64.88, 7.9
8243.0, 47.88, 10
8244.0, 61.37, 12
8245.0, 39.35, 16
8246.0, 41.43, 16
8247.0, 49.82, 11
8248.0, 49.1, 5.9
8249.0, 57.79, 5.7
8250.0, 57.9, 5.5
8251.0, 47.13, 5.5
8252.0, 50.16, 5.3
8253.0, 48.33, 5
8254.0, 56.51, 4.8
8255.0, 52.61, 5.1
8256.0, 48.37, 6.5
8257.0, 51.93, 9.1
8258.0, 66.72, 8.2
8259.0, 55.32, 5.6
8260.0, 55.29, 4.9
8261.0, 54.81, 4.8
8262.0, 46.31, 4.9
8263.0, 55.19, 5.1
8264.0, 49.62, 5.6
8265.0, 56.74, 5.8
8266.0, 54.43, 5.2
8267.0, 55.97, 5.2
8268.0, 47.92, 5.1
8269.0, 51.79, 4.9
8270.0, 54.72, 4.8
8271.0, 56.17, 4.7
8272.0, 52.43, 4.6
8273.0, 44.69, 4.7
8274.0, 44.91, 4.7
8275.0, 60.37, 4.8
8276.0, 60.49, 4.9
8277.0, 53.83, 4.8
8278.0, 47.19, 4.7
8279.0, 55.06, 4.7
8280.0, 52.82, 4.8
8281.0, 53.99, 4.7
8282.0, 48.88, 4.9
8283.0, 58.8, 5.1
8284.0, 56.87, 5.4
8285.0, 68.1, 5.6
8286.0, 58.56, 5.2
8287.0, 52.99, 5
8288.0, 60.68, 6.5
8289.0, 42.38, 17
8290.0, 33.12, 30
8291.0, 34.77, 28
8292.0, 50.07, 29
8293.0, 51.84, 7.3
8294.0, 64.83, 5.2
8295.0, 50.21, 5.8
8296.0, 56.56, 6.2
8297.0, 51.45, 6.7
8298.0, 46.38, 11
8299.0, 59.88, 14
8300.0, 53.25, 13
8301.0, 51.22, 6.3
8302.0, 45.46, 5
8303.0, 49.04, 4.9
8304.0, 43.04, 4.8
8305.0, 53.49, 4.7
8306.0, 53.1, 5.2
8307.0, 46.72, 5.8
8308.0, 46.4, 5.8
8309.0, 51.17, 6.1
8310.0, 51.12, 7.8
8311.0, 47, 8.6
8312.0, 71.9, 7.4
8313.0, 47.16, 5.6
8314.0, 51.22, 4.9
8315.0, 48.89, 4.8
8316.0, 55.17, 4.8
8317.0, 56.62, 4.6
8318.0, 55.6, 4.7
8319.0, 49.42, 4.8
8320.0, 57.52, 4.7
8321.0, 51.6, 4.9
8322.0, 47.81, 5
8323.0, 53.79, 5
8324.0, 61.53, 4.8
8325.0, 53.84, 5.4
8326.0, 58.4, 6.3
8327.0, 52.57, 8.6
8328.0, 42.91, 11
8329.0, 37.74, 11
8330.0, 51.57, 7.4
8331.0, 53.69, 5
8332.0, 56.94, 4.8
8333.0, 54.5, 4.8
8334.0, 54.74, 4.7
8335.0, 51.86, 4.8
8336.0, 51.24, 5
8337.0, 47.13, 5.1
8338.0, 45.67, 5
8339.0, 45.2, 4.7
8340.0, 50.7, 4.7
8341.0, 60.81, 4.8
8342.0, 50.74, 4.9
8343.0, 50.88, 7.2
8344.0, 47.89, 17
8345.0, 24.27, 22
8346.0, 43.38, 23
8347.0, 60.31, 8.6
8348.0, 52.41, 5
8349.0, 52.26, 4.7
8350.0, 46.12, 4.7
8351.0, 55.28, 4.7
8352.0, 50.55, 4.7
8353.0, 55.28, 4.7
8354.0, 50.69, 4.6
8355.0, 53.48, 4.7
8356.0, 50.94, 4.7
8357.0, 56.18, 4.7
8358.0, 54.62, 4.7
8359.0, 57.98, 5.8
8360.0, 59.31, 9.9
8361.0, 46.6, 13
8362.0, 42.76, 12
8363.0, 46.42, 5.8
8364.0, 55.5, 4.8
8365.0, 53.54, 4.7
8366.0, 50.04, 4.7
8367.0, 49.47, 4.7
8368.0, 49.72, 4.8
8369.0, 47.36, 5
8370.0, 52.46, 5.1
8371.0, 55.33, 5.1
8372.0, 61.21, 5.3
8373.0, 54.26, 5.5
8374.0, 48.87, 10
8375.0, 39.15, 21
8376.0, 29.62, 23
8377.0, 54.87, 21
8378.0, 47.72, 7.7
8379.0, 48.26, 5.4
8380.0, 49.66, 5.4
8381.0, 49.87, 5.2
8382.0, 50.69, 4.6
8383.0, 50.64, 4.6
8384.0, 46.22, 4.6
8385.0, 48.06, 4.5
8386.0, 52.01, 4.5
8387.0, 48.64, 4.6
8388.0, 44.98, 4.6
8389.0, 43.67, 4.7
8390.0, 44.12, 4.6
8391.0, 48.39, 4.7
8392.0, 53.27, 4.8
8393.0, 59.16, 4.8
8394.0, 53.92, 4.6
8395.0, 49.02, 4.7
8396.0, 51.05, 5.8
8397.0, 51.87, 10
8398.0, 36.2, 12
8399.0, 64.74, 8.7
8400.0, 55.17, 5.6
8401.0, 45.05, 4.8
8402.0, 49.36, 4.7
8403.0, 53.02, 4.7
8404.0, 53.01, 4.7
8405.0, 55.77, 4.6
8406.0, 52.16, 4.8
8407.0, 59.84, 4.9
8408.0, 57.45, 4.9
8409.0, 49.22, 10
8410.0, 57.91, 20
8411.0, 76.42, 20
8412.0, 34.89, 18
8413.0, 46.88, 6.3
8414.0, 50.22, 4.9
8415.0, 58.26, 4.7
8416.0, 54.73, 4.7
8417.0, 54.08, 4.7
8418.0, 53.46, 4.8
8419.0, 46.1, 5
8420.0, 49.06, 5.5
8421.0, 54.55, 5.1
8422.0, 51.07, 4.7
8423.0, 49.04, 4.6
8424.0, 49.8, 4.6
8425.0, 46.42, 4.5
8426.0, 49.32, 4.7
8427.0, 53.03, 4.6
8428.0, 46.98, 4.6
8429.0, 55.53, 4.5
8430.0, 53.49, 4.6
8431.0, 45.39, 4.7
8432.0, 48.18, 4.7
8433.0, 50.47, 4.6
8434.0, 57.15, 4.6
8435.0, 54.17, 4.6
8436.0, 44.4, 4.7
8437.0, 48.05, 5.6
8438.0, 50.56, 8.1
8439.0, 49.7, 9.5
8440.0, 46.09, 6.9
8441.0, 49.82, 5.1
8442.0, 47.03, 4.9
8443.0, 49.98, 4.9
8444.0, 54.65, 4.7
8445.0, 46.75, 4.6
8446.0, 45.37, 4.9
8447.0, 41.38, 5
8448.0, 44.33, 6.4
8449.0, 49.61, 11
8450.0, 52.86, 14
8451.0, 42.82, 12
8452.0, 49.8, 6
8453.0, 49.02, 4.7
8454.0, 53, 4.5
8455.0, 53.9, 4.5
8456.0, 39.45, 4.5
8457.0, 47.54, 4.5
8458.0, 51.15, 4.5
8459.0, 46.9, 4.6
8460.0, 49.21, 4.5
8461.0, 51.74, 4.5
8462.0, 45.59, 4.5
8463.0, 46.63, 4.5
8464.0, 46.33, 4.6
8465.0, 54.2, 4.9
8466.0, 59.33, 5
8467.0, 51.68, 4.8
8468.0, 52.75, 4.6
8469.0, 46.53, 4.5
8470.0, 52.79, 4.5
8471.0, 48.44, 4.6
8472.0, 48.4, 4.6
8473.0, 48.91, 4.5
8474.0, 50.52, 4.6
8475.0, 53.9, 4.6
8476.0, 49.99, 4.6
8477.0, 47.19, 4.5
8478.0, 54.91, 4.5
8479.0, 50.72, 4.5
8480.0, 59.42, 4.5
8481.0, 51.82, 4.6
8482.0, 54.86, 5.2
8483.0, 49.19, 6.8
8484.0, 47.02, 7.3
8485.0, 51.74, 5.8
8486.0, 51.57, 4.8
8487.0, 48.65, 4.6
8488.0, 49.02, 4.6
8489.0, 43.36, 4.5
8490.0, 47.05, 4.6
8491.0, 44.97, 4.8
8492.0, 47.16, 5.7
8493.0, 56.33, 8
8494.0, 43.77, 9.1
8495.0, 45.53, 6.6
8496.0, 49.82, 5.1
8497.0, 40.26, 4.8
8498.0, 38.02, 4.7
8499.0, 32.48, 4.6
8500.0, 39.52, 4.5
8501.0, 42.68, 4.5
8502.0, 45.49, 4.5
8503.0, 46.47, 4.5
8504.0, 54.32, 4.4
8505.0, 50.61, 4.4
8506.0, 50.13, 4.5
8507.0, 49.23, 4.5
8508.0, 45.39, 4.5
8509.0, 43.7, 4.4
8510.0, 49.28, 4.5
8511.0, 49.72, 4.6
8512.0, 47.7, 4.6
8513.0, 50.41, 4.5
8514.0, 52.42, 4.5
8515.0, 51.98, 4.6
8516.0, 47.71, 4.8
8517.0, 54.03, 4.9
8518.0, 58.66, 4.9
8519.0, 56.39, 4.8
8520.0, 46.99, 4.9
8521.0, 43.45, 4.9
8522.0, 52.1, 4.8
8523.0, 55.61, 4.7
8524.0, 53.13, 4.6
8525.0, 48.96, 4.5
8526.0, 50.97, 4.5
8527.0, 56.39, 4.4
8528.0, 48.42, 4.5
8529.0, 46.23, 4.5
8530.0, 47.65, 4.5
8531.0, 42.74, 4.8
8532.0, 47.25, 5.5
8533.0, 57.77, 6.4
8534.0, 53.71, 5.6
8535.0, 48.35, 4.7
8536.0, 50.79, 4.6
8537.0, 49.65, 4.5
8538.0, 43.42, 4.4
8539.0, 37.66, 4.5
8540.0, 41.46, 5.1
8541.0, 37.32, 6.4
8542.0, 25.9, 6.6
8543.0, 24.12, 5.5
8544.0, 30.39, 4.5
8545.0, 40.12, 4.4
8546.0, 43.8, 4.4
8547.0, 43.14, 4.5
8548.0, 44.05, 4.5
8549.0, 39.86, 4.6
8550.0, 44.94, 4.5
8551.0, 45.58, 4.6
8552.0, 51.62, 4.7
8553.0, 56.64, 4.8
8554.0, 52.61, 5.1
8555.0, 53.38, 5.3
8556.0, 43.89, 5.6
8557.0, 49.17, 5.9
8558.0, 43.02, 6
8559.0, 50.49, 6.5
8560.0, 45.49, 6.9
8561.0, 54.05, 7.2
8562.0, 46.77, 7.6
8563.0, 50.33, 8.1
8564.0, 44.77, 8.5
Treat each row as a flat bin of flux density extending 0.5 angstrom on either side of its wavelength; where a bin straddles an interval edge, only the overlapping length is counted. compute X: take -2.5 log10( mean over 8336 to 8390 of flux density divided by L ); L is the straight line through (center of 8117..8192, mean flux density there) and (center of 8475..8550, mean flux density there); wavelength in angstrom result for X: 0.02 mag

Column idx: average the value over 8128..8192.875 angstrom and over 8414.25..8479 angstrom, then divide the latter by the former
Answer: 0.91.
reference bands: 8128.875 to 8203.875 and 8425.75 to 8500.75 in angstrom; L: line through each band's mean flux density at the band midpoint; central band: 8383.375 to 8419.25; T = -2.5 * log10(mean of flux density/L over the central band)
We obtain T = -0.03 mag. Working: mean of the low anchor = 54.6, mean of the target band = 51.7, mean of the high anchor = 48.9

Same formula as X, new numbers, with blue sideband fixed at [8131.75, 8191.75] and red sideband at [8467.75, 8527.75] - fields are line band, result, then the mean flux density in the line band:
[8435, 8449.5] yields 0.05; 47.9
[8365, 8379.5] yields 0.04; 49.3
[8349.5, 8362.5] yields -0.02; 52.3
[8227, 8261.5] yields 0.01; 52.8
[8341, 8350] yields 0.07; 48.4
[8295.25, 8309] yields 0.04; 50.5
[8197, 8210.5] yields 0.03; 52.4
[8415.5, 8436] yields -0.01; 50.9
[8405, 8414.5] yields -0.07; 54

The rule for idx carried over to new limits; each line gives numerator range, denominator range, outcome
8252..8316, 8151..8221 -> 0.96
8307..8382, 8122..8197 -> 0.93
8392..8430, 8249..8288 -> 0.97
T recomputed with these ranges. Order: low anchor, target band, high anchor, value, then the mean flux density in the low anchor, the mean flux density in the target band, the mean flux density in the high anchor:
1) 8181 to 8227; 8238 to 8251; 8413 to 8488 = 0.00 mag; 53.2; 52.9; 50.1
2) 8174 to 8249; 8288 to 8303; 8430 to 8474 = 0.04 mag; 53.2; 49.8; 49.2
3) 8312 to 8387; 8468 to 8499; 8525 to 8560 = -0.04 mag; 50.9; 48.9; 45.4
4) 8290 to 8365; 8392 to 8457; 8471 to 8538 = -0.02 mag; 51.2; 50.8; 49.1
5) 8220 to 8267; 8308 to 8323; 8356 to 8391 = -0.04 mag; 52.9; 52.8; 49.7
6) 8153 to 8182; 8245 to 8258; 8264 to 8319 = 0.05 mag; 56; 51.1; 52.3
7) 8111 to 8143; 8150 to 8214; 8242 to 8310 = 0.00 mag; 56.2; 54.6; 52.1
